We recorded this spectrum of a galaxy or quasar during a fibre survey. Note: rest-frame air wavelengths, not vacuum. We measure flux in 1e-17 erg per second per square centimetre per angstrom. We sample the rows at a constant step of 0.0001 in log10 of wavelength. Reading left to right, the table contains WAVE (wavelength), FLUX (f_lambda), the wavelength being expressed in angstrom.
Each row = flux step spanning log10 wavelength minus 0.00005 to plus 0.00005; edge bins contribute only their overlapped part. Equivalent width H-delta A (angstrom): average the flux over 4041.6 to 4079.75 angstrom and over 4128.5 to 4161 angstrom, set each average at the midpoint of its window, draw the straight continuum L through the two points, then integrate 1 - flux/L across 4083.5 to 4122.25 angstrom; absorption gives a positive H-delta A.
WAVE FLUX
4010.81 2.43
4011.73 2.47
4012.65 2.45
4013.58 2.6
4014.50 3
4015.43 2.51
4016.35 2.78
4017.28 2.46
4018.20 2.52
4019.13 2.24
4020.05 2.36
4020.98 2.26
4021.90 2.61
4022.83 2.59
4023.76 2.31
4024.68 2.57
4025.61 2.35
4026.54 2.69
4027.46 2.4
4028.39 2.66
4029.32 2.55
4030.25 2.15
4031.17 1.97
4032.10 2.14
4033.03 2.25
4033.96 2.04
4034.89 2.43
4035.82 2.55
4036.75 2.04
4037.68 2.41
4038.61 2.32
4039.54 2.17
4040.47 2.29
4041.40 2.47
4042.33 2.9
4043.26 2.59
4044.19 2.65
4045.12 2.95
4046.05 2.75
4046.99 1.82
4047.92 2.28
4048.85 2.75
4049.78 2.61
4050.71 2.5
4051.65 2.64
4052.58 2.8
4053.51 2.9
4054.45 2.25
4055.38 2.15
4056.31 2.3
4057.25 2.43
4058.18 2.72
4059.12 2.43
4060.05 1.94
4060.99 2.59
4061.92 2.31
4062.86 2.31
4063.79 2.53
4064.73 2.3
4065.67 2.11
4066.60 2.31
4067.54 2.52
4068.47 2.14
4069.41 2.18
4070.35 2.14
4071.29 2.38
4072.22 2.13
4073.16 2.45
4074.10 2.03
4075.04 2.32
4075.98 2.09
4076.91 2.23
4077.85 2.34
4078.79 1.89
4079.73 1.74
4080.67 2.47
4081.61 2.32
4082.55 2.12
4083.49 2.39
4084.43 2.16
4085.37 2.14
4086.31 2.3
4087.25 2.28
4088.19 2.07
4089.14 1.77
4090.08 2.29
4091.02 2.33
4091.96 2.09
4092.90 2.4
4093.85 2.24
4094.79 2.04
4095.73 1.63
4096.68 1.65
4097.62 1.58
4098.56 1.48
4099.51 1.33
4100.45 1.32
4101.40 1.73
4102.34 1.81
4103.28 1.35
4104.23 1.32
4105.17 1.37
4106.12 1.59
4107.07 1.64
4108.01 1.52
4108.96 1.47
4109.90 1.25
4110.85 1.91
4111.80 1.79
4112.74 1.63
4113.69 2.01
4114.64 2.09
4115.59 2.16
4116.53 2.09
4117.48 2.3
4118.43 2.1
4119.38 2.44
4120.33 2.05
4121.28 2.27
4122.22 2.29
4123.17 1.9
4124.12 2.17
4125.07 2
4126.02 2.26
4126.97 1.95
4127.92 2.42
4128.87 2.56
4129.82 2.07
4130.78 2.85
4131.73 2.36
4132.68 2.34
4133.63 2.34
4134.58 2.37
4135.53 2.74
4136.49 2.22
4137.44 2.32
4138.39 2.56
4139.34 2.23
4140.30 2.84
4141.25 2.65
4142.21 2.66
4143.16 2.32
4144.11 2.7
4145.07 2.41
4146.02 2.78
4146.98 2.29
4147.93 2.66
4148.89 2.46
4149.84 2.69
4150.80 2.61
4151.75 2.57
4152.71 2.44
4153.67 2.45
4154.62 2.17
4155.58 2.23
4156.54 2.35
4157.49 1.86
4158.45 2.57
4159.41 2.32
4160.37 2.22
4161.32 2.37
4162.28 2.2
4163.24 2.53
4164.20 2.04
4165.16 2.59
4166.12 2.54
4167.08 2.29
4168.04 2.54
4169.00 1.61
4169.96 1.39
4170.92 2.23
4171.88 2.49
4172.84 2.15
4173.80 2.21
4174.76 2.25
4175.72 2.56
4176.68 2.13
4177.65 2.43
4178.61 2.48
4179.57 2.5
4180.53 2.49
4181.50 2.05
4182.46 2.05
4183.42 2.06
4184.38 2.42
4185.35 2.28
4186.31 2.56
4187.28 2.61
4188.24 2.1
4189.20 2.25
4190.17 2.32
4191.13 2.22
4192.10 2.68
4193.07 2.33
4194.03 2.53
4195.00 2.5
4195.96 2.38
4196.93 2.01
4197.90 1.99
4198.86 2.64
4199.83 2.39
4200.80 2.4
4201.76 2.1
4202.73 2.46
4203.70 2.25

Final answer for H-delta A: 8.5 angstrom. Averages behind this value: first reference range 2.38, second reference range 2.45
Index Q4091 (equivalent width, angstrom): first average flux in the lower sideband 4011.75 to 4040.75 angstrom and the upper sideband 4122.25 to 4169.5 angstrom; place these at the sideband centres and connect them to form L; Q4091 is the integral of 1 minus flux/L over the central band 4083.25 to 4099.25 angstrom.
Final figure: 2.4 angstrom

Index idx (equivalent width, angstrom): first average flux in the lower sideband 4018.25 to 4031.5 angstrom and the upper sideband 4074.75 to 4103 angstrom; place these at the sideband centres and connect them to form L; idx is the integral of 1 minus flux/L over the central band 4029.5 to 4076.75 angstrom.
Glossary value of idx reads -2.8 angstrom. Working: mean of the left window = 2.42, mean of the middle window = 2.37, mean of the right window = 2.01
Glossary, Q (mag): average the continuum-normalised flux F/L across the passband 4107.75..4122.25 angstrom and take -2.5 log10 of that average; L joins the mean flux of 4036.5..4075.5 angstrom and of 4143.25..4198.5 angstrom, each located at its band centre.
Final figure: 0.21 mag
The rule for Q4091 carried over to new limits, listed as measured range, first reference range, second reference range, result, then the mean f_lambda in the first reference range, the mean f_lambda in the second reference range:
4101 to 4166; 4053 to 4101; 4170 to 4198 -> 1.1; 2.17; 2.31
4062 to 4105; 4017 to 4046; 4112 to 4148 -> 5.6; 2.42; 2.32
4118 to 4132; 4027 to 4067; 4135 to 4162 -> 1.1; 2.41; 2.45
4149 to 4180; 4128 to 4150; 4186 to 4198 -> 1.4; 2.49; 2.35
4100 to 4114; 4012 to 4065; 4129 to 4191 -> 4.8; 2.45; 2.37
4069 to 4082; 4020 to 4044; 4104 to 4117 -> -1.2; 2.39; 1.71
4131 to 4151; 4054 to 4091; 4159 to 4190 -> -2.1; 2.25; 2.28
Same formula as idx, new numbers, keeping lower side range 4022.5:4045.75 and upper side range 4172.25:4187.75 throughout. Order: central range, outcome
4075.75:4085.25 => 0.9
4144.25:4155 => -0.8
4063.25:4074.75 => 0.6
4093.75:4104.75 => 3.6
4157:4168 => 0.0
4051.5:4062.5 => -0.2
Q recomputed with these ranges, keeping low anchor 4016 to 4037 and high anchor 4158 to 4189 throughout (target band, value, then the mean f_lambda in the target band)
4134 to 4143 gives -0.09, 2.5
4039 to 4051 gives -0.06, 2.52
